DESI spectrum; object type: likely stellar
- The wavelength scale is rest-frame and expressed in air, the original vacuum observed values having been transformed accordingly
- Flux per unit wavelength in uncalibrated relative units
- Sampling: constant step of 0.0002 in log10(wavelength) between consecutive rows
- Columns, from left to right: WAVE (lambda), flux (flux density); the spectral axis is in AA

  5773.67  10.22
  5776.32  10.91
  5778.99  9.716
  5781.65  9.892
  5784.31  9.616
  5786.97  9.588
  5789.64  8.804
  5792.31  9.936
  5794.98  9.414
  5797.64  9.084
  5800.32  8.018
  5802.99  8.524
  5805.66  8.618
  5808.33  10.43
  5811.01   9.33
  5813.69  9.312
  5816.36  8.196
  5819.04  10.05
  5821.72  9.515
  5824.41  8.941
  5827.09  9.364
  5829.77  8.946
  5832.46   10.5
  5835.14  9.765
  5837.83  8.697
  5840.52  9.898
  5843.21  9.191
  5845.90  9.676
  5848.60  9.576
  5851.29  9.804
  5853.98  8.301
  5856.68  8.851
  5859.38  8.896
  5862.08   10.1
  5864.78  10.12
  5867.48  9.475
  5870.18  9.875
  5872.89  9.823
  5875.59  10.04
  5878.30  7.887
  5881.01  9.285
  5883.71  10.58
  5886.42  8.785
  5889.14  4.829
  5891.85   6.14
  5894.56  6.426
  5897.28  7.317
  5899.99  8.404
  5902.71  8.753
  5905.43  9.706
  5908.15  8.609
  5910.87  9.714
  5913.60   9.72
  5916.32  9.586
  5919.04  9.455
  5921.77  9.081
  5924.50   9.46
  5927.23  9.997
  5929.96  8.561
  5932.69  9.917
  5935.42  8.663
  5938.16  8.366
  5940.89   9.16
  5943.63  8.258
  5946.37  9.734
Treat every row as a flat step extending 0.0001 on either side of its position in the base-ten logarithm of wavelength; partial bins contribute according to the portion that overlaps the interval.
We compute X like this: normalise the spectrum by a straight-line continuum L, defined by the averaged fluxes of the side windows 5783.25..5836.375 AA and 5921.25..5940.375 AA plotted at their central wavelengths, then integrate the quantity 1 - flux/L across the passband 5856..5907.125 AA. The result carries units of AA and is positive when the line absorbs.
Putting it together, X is 2.9 AA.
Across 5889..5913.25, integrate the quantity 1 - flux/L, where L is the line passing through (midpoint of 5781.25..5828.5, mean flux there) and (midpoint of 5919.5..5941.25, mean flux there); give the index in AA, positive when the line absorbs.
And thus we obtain 3.1 AA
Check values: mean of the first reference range 9.25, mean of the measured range 8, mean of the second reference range 9.16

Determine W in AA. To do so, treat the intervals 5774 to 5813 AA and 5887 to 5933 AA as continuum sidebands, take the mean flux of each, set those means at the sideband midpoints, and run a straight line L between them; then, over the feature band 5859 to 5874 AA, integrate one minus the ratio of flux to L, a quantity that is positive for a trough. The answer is -1.5 AA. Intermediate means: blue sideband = 9.44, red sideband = 8.54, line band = 9.76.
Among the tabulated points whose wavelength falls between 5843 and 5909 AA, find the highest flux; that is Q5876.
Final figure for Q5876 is 10.58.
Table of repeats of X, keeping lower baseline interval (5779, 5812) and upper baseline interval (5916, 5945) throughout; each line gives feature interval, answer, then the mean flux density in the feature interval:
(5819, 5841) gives -0.5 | 9.47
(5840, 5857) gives -0.2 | 9.33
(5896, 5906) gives 0.8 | 8.47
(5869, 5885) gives -0.7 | 9.58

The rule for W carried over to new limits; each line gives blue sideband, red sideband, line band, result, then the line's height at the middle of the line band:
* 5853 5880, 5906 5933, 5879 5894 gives 2.44 AA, 9.37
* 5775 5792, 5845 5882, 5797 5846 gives 1.69 AA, 9.59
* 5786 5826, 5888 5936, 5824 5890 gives -2.86 AA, 8.9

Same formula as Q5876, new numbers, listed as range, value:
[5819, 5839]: 10.5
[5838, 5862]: 9.898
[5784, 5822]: 10.43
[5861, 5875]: 10.12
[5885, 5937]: 9.997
